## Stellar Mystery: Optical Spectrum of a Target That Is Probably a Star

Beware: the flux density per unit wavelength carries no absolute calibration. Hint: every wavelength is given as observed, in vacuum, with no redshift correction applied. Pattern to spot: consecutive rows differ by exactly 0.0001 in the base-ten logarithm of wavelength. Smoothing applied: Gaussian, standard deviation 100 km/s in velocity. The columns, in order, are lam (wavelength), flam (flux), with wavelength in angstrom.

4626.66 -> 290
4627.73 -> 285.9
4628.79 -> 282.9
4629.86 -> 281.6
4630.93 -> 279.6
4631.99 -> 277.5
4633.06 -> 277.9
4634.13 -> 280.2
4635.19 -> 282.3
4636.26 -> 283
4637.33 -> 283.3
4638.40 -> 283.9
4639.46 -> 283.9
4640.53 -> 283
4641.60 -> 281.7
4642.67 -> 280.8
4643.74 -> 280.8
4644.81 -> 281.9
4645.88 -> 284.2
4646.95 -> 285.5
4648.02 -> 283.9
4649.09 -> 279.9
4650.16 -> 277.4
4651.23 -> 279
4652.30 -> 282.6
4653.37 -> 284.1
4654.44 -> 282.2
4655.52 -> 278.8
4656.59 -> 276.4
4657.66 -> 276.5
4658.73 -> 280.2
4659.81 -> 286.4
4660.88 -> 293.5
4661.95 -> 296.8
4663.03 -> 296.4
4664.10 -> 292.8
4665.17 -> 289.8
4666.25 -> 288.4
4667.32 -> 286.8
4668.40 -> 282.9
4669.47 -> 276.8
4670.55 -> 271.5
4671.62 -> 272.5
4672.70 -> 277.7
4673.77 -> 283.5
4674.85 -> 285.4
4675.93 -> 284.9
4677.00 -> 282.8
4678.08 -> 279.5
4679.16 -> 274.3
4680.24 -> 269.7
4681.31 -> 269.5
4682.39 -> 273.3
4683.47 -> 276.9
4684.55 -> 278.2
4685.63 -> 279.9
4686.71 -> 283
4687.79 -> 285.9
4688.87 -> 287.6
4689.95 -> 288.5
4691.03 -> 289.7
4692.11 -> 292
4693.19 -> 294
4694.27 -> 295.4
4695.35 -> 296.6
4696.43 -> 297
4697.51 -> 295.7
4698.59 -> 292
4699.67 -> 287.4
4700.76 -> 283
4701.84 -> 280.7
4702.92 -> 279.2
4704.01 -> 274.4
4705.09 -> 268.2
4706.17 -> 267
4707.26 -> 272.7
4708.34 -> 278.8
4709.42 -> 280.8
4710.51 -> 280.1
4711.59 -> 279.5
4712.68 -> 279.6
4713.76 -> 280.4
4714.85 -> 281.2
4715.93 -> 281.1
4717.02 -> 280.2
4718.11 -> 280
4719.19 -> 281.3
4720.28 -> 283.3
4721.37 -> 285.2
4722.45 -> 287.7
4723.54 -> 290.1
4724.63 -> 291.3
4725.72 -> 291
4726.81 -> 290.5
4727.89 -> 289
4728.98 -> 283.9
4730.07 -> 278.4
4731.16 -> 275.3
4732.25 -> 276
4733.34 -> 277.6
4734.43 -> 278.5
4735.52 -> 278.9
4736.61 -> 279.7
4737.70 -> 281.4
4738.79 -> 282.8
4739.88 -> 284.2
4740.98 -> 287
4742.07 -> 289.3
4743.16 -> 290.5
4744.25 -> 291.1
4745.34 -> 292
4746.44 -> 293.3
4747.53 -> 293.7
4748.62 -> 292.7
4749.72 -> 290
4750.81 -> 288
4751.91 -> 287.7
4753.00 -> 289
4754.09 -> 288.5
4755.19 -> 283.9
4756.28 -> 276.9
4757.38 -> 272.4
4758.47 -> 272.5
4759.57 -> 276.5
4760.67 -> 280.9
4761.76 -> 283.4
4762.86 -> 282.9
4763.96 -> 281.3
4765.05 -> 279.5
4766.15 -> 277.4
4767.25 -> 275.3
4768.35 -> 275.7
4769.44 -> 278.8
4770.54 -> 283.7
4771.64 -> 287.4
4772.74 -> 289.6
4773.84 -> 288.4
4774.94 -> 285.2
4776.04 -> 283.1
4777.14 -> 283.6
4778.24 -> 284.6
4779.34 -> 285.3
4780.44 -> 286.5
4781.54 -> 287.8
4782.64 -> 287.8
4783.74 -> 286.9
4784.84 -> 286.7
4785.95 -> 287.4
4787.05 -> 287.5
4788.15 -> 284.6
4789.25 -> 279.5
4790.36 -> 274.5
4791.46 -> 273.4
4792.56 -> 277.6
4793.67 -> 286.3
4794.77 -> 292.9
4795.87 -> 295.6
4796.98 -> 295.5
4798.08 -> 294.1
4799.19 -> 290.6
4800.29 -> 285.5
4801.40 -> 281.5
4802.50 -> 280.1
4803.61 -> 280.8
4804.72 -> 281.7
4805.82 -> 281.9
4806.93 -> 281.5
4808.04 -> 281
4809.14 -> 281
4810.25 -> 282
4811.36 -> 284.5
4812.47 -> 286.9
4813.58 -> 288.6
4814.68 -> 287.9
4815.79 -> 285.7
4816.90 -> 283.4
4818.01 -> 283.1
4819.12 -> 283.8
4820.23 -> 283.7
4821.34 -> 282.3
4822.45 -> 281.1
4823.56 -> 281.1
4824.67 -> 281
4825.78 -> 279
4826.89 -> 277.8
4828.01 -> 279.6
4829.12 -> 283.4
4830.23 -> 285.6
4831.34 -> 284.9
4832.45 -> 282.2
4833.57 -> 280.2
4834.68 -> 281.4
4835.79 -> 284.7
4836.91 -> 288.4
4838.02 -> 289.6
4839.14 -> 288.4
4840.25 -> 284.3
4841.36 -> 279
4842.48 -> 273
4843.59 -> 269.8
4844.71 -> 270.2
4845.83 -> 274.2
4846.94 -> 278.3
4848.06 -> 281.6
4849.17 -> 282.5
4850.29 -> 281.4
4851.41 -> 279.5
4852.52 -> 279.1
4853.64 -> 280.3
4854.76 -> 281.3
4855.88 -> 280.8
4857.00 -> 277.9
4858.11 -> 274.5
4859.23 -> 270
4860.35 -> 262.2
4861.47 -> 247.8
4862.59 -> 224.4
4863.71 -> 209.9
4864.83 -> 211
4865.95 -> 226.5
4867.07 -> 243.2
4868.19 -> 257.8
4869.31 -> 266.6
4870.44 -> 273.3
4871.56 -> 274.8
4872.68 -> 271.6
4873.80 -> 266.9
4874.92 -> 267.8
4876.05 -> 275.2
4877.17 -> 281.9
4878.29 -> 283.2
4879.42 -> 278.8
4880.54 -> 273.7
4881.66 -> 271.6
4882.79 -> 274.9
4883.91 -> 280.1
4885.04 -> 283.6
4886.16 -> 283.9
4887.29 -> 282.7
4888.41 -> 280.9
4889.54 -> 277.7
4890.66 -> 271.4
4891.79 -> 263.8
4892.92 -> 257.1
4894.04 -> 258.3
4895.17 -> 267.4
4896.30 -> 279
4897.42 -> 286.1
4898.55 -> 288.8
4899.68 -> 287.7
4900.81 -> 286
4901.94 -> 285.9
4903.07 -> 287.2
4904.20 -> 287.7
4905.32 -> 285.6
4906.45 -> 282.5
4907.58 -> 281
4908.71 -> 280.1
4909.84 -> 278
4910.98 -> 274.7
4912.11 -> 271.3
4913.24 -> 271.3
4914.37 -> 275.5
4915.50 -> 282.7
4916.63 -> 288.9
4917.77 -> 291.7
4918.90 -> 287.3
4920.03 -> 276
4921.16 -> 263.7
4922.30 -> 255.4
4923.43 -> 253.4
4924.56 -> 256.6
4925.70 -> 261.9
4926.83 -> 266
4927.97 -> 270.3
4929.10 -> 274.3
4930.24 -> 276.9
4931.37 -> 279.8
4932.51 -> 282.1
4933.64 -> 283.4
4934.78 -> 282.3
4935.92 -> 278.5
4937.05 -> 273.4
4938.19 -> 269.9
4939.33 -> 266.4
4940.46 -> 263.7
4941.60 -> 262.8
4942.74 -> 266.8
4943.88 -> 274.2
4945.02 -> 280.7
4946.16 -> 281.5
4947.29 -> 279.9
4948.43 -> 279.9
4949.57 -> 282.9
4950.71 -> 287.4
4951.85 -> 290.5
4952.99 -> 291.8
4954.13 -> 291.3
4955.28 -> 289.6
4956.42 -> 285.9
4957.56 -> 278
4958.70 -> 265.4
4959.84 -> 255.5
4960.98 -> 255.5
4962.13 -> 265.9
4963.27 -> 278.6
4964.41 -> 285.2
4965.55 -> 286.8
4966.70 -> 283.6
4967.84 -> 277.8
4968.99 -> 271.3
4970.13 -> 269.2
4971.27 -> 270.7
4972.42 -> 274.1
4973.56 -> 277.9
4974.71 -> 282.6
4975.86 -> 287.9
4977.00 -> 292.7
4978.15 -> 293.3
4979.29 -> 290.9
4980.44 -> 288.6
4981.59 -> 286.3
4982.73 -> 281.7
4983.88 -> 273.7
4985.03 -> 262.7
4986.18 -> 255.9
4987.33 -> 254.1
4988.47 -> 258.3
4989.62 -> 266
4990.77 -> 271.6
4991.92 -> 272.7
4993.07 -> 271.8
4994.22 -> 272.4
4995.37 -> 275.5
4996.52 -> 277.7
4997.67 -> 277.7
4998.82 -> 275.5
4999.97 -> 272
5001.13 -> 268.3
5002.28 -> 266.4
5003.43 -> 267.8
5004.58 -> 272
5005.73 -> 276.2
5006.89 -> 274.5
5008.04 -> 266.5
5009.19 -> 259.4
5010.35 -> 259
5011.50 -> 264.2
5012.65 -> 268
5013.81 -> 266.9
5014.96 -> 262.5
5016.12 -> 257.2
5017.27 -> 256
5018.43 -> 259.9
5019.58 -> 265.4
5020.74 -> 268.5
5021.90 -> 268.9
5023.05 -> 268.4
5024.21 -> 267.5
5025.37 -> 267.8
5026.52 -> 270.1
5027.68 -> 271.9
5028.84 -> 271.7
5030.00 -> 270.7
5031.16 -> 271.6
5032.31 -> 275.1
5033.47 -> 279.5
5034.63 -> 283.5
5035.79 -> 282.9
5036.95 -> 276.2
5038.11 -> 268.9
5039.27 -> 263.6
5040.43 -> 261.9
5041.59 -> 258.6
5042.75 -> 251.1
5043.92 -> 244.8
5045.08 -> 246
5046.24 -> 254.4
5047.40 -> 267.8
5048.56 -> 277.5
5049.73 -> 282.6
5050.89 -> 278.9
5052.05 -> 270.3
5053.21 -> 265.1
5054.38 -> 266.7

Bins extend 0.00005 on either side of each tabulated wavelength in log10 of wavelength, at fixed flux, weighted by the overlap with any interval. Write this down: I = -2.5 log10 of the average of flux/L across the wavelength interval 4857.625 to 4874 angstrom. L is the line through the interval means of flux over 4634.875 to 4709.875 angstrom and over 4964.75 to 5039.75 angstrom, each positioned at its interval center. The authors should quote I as 0.103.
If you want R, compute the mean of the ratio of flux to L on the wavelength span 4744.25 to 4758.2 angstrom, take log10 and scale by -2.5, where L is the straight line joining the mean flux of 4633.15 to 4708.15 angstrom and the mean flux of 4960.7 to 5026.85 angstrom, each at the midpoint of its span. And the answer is -0.03 mag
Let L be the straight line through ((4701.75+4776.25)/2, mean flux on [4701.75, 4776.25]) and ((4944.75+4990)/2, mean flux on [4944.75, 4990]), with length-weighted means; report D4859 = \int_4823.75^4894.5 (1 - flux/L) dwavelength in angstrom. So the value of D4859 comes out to 2.0 angstrom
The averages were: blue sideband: 283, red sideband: 278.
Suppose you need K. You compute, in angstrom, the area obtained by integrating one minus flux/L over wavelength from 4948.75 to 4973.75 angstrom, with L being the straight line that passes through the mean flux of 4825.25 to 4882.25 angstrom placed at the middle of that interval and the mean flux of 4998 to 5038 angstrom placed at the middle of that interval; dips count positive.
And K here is -0.7 angstrom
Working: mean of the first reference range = 272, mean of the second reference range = 269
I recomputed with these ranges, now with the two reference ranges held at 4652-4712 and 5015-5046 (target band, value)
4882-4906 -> -0.02 mag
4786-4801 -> -0.03 mag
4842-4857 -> -0.01 mag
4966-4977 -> -0.04 mag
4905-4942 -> -0.01 mag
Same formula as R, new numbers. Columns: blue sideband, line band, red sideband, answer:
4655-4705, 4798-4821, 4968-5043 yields -0.020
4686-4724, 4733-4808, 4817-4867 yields -0.021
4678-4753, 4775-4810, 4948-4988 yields -0.010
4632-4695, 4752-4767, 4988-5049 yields -0.007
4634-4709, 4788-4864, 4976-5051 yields -0.011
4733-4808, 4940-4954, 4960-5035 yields -0.017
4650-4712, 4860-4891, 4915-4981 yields 0.056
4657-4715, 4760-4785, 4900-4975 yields -0.011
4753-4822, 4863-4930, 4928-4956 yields 0.033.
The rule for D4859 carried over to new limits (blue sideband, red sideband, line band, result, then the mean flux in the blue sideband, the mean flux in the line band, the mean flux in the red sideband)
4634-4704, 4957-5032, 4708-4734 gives -0.1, 284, 283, 271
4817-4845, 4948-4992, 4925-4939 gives 0.2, 282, 274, 277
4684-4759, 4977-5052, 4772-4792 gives -0.2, 284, 285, 270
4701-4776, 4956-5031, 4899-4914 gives -0.3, 283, 281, 272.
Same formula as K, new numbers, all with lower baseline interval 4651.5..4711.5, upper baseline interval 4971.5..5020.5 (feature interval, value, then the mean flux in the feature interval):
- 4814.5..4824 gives -0.19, 283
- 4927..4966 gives -0.51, 277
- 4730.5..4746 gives -0.13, 283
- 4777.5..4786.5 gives -0.24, 287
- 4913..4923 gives -0.09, 277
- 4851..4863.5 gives 0.43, 267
